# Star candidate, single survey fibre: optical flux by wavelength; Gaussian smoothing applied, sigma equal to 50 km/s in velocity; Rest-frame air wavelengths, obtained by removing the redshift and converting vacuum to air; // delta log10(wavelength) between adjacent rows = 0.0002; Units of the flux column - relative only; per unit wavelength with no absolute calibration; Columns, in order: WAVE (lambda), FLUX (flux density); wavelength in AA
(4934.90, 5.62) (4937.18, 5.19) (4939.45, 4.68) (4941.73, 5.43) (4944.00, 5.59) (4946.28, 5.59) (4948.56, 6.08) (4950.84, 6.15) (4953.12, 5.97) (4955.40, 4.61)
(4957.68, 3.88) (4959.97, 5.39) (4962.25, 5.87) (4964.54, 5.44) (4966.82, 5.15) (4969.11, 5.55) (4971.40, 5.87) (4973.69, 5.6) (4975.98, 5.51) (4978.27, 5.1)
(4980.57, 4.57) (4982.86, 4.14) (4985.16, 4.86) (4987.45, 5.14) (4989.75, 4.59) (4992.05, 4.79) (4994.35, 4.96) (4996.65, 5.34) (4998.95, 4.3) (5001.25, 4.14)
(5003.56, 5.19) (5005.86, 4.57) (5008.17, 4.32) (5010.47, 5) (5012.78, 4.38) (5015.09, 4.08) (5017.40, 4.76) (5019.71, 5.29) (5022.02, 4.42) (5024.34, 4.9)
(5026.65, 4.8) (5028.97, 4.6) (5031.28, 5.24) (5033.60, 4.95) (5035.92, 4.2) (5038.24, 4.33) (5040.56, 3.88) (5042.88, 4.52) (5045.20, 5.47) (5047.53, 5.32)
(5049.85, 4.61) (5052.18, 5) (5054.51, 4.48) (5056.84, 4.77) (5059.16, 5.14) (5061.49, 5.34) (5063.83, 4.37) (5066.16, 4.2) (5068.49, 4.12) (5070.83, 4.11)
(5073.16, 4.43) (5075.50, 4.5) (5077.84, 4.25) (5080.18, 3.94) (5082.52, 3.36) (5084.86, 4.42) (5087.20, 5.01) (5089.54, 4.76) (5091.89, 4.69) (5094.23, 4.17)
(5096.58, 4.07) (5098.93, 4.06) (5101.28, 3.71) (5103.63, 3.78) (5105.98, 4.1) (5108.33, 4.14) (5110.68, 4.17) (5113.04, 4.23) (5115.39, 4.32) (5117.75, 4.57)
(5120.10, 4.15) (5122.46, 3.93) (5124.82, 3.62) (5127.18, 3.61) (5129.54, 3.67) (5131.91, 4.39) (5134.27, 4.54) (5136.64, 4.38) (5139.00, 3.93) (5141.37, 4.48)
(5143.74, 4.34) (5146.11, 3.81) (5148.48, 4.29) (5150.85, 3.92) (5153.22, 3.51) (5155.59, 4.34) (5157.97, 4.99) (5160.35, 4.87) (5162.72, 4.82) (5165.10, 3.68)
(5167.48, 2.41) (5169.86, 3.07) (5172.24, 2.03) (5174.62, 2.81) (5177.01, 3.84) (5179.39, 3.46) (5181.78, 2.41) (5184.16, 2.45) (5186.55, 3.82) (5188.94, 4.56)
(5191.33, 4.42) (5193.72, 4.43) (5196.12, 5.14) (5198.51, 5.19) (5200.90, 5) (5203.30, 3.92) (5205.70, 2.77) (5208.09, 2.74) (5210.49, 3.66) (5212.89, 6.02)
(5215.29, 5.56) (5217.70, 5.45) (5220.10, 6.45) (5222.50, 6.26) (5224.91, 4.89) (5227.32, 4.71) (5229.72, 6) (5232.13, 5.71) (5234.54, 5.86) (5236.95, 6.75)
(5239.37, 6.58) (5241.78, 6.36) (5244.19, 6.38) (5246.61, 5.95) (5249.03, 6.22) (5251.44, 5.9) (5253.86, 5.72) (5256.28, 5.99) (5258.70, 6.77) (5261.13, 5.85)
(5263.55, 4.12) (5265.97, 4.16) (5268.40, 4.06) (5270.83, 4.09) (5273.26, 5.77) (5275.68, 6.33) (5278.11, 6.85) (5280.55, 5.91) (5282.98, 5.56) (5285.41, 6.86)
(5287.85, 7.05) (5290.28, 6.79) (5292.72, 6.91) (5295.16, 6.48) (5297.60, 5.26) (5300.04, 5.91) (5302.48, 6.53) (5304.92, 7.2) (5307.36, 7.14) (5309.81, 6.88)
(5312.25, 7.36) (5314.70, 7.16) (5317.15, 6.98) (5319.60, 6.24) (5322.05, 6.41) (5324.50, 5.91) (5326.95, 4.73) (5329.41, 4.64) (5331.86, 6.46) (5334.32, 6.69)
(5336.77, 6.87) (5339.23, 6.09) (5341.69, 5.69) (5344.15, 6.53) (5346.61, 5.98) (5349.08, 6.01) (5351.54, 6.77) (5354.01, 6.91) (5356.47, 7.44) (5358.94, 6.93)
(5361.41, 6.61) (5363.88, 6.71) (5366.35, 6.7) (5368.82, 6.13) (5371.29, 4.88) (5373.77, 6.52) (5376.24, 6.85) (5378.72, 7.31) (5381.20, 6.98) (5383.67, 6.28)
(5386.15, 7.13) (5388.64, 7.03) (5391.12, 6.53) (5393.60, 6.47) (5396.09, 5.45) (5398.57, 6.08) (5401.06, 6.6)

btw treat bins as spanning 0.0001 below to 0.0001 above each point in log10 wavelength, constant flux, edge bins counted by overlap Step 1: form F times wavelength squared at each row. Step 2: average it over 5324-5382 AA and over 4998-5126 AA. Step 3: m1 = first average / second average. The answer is 1.59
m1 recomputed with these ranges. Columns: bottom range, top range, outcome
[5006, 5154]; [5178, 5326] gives 1.36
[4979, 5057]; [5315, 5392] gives 1.56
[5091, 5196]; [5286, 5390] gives 1.78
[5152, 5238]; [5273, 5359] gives 1.53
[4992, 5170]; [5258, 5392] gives 1.58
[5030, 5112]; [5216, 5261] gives 1.44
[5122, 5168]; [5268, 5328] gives 1.63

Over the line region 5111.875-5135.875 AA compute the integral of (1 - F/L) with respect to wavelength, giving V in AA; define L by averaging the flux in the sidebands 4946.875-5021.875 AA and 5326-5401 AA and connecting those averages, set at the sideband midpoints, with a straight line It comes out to 6.1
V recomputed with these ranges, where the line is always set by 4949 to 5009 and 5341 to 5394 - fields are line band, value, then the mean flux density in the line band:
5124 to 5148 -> 6.7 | 4.09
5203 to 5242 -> 4.7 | 5.28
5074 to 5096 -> 4.5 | 4.34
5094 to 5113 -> 5.2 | 4.03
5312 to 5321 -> -0.7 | 6.87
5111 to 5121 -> 2.3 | 4.31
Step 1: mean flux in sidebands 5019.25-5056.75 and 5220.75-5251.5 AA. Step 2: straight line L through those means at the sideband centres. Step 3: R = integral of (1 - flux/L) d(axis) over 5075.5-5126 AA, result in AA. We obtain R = 9.43 AA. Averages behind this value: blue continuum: 4.74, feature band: 4.17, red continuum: 5.98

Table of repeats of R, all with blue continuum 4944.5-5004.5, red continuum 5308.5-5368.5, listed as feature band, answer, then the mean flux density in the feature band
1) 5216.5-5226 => 0.40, 5.77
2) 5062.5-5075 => 2.76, 4.27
